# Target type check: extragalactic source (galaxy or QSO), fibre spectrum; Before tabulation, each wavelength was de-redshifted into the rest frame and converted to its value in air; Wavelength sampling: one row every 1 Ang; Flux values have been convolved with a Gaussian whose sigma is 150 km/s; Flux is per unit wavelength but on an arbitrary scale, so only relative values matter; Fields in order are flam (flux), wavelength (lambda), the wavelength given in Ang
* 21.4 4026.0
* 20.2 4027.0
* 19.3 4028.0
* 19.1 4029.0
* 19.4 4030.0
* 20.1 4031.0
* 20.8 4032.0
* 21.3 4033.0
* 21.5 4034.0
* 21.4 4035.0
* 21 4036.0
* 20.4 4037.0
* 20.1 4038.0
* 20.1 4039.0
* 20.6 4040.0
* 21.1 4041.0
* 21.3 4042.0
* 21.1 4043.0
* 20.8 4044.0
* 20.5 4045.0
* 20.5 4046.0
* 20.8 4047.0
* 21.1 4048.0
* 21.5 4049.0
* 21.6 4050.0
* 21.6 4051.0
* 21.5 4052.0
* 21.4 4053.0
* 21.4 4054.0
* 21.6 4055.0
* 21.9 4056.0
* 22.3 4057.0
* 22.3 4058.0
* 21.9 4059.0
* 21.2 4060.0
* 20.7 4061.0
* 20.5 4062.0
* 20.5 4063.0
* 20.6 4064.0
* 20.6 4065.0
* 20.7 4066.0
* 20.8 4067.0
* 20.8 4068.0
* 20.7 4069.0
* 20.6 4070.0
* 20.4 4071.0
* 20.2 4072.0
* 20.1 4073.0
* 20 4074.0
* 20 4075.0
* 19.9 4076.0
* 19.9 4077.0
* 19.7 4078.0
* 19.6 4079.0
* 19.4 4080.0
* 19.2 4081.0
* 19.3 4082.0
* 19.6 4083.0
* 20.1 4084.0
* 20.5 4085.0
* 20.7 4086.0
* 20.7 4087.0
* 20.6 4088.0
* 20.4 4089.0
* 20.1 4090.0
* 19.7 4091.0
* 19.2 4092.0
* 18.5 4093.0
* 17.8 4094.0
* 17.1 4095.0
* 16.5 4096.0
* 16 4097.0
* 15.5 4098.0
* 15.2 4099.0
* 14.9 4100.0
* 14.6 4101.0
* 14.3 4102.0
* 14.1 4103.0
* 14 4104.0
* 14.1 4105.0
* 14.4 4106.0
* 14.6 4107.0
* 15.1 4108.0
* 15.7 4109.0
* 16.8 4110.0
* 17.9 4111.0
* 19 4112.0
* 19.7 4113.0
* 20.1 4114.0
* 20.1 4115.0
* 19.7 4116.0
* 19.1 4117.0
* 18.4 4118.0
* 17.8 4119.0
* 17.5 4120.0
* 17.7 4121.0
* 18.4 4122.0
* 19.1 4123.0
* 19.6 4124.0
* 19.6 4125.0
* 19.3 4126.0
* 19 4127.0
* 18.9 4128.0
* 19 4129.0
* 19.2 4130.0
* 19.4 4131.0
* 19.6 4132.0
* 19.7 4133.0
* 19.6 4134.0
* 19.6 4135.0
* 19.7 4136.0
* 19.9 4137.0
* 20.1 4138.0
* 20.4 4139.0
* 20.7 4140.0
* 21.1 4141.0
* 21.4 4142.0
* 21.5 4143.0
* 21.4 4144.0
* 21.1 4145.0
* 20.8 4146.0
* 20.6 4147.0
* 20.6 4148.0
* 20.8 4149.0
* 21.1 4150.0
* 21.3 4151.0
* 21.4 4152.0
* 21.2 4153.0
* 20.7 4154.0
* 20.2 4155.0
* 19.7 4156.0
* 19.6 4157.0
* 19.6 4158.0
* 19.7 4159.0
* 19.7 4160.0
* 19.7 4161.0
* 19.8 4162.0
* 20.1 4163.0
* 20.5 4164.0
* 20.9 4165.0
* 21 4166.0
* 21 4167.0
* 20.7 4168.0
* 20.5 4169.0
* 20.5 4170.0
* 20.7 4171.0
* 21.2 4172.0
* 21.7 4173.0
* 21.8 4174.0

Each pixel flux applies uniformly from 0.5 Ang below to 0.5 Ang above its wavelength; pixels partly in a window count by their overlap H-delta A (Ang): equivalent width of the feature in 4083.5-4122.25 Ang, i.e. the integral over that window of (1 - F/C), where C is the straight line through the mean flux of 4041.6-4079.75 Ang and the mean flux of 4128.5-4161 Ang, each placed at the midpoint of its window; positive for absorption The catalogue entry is 5.61 Ang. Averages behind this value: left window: 20.8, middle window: 17.6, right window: 20.3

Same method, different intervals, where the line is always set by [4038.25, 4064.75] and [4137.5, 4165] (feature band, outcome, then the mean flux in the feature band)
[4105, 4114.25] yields 1.78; 16.8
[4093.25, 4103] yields 2.39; 15.8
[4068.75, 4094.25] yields 1.31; 19.9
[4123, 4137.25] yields 0.87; 19.4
